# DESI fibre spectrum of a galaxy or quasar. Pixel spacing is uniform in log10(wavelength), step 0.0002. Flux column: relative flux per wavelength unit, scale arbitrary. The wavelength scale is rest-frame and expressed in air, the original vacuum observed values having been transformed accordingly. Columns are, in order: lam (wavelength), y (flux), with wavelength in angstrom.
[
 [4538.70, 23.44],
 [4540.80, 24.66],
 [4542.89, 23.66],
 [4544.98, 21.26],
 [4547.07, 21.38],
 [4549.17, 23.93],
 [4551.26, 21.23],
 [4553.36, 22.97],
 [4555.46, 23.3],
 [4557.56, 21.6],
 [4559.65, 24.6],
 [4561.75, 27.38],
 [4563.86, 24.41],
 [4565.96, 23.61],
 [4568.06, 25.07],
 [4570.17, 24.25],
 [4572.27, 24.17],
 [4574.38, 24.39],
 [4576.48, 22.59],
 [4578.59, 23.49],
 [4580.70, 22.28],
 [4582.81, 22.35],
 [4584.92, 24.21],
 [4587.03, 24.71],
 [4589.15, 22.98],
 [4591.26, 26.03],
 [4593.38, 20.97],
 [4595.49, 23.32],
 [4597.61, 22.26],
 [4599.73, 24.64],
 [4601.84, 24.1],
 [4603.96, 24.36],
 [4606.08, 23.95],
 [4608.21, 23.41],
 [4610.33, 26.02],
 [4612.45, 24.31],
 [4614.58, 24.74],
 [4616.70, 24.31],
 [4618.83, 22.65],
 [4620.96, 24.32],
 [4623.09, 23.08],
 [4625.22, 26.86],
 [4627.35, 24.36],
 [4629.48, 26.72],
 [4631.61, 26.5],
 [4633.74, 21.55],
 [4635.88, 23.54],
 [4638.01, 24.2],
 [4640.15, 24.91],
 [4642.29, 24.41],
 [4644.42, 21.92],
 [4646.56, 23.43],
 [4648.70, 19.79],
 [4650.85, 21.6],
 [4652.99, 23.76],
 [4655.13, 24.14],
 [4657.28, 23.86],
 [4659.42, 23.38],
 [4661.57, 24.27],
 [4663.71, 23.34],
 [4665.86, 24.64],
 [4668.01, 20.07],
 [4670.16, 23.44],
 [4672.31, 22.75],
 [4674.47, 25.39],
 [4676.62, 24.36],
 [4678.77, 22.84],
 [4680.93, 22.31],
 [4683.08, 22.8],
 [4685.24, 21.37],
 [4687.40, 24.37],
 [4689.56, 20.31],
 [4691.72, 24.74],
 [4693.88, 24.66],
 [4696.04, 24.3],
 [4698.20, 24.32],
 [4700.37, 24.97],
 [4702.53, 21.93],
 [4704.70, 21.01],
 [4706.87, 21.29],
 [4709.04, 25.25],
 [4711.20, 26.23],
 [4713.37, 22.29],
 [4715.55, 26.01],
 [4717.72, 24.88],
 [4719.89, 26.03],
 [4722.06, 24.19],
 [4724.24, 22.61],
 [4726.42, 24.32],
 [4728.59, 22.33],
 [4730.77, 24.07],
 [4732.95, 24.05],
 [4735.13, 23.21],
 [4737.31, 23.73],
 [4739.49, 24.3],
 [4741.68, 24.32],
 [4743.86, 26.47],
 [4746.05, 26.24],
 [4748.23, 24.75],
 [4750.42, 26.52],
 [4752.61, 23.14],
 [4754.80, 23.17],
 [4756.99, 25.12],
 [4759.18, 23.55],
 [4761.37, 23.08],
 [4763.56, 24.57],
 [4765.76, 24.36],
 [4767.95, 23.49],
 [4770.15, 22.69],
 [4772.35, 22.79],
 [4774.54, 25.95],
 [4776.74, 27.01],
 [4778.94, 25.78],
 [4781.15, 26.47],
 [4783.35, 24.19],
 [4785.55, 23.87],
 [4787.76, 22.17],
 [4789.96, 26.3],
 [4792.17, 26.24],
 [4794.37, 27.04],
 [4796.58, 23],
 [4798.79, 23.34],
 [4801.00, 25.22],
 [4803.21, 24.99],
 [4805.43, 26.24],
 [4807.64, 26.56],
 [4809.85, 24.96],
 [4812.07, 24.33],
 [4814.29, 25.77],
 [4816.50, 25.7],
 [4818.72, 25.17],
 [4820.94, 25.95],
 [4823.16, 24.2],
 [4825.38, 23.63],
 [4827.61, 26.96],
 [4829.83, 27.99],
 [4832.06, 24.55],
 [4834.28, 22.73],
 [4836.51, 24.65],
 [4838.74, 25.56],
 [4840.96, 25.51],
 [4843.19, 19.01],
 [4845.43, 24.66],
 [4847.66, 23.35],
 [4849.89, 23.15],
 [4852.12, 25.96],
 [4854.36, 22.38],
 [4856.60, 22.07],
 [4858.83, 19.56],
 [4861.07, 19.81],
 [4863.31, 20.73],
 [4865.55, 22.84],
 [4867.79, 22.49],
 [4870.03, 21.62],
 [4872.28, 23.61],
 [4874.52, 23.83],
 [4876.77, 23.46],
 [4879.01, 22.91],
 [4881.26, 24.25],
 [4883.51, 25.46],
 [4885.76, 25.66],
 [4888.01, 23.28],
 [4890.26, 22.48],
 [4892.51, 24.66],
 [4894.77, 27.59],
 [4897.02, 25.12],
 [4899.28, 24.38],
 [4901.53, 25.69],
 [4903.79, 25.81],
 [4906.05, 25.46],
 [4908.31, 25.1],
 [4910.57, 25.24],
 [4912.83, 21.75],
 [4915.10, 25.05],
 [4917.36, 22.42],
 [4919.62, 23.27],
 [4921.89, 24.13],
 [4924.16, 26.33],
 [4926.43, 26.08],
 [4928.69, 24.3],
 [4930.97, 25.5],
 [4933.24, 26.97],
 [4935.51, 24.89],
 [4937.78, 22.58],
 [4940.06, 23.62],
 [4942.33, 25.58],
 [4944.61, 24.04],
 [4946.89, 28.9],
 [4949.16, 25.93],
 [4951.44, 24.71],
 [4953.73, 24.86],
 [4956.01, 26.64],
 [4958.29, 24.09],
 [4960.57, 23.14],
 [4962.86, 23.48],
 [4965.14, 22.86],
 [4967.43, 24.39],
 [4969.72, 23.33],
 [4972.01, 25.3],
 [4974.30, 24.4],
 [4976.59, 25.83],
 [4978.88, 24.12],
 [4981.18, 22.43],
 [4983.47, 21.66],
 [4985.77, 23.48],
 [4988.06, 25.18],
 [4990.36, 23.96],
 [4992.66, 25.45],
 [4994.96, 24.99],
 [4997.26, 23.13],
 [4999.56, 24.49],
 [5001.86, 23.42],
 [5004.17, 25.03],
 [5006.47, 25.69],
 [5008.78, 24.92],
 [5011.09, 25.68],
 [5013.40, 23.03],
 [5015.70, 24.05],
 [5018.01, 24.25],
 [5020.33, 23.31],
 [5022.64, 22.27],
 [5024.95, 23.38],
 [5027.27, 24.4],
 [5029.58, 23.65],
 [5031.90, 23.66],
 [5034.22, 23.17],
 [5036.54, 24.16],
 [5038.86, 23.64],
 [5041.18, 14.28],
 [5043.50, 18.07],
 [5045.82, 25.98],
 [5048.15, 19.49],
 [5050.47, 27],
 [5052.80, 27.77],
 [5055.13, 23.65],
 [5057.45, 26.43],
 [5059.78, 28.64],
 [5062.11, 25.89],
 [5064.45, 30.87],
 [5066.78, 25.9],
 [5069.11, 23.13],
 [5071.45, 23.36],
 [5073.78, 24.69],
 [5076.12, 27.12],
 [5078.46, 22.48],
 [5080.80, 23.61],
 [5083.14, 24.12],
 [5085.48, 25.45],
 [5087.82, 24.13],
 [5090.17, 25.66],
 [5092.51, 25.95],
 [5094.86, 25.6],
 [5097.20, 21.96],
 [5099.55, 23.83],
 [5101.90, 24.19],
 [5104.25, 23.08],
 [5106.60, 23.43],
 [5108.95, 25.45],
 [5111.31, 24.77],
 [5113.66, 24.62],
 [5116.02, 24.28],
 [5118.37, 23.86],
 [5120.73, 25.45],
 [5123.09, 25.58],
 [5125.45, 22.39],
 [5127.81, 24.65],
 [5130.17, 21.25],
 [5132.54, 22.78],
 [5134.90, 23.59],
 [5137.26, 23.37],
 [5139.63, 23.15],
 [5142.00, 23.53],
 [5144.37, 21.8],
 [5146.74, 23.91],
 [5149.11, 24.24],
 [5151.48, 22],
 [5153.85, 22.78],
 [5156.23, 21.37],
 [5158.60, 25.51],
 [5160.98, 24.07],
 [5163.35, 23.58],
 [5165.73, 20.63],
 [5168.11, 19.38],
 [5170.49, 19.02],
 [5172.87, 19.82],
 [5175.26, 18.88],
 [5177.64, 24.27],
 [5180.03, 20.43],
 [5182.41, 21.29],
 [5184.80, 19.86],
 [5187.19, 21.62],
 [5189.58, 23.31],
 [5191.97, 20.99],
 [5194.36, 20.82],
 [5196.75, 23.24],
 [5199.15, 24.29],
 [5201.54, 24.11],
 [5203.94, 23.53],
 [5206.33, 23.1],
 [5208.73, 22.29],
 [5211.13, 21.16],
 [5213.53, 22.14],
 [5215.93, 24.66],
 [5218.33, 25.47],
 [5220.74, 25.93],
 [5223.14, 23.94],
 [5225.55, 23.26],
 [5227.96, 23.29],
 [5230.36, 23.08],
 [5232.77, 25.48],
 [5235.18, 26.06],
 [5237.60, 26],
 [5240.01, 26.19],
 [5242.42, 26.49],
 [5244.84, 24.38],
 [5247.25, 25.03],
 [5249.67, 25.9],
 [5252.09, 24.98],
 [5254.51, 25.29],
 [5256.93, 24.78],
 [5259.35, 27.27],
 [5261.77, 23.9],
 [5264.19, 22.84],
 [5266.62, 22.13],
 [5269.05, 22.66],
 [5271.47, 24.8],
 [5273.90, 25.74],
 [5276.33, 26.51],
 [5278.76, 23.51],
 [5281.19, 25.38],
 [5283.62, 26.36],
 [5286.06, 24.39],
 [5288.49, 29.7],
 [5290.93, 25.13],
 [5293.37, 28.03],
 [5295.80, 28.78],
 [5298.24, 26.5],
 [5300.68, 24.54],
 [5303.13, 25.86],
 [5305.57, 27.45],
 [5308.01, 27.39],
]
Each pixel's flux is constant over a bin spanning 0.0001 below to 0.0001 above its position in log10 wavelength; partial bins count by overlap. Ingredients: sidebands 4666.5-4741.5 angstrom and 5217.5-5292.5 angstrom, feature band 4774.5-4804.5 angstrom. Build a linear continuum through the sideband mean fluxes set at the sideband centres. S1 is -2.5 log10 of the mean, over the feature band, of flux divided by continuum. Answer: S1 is -0.06 mag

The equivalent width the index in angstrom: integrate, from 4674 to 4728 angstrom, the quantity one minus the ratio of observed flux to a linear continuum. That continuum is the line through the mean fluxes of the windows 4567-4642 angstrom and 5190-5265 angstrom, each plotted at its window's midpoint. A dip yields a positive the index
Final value 0.9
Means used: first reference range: 24.1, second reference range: 24.2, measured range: 23.7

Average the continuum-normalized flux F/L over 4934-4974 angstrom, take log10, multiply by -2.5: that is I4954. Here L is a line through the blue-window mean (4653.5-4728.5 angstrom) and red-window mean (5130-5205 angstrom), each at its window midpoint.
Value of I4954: -0.08 mag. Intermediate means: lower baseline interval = 23.6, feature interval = 24.6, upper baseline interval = 22.3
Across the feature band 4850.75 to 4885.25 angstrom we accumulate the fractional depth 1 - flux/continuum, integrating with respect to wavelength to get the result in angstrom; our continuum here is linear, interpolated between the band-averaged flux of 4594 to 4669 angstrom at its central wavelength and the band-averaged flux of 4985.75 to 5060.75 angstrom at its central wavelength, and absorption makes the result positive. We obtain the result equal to 1.6 angstrom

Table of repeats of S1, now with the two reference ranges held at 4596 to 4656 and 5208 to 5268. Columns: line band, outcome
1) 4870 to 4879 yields 0.04 mag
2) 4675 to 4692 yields 0.05 mag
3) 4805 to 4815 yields -0.06 mag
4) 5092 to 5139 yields 0.02 mag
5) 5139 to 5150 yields 0.05 mag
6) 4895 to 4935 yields -0.03 mag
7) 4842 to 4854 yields 0.04 mag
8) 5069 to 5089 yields 0.00 mag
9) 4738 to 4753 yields -0.05 mag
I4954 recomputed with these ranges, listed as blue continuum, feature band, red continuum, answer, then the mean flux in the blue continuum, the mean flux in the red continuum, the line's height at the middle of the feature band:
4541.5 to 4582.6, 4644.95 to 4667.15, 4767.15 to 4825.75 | 0.041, 23.4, 25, 24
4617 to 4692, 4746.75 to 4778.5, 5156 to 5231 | -0.050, 23.5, 22.5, 23.3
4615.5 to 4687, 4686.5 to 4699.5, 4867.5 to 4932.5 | -0.005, 23.6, 24.4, 23.7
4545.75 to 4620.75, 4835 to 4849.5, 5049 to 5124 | 0.030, 23.7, 25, 24.4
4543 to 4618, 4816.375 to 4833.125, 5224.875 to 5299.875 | -0.054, 23.7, 25.3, 24.3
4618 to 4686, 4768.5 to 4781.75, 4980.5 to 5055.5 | -0.064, 23.5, 23.6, 23.6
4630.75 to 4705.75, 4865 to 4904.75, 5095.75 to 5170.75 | -0.041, 23.3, 23.3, 23.3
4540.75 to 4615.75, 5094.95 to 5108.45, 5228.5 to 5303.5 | 0.061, 23.7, 25.4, 25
